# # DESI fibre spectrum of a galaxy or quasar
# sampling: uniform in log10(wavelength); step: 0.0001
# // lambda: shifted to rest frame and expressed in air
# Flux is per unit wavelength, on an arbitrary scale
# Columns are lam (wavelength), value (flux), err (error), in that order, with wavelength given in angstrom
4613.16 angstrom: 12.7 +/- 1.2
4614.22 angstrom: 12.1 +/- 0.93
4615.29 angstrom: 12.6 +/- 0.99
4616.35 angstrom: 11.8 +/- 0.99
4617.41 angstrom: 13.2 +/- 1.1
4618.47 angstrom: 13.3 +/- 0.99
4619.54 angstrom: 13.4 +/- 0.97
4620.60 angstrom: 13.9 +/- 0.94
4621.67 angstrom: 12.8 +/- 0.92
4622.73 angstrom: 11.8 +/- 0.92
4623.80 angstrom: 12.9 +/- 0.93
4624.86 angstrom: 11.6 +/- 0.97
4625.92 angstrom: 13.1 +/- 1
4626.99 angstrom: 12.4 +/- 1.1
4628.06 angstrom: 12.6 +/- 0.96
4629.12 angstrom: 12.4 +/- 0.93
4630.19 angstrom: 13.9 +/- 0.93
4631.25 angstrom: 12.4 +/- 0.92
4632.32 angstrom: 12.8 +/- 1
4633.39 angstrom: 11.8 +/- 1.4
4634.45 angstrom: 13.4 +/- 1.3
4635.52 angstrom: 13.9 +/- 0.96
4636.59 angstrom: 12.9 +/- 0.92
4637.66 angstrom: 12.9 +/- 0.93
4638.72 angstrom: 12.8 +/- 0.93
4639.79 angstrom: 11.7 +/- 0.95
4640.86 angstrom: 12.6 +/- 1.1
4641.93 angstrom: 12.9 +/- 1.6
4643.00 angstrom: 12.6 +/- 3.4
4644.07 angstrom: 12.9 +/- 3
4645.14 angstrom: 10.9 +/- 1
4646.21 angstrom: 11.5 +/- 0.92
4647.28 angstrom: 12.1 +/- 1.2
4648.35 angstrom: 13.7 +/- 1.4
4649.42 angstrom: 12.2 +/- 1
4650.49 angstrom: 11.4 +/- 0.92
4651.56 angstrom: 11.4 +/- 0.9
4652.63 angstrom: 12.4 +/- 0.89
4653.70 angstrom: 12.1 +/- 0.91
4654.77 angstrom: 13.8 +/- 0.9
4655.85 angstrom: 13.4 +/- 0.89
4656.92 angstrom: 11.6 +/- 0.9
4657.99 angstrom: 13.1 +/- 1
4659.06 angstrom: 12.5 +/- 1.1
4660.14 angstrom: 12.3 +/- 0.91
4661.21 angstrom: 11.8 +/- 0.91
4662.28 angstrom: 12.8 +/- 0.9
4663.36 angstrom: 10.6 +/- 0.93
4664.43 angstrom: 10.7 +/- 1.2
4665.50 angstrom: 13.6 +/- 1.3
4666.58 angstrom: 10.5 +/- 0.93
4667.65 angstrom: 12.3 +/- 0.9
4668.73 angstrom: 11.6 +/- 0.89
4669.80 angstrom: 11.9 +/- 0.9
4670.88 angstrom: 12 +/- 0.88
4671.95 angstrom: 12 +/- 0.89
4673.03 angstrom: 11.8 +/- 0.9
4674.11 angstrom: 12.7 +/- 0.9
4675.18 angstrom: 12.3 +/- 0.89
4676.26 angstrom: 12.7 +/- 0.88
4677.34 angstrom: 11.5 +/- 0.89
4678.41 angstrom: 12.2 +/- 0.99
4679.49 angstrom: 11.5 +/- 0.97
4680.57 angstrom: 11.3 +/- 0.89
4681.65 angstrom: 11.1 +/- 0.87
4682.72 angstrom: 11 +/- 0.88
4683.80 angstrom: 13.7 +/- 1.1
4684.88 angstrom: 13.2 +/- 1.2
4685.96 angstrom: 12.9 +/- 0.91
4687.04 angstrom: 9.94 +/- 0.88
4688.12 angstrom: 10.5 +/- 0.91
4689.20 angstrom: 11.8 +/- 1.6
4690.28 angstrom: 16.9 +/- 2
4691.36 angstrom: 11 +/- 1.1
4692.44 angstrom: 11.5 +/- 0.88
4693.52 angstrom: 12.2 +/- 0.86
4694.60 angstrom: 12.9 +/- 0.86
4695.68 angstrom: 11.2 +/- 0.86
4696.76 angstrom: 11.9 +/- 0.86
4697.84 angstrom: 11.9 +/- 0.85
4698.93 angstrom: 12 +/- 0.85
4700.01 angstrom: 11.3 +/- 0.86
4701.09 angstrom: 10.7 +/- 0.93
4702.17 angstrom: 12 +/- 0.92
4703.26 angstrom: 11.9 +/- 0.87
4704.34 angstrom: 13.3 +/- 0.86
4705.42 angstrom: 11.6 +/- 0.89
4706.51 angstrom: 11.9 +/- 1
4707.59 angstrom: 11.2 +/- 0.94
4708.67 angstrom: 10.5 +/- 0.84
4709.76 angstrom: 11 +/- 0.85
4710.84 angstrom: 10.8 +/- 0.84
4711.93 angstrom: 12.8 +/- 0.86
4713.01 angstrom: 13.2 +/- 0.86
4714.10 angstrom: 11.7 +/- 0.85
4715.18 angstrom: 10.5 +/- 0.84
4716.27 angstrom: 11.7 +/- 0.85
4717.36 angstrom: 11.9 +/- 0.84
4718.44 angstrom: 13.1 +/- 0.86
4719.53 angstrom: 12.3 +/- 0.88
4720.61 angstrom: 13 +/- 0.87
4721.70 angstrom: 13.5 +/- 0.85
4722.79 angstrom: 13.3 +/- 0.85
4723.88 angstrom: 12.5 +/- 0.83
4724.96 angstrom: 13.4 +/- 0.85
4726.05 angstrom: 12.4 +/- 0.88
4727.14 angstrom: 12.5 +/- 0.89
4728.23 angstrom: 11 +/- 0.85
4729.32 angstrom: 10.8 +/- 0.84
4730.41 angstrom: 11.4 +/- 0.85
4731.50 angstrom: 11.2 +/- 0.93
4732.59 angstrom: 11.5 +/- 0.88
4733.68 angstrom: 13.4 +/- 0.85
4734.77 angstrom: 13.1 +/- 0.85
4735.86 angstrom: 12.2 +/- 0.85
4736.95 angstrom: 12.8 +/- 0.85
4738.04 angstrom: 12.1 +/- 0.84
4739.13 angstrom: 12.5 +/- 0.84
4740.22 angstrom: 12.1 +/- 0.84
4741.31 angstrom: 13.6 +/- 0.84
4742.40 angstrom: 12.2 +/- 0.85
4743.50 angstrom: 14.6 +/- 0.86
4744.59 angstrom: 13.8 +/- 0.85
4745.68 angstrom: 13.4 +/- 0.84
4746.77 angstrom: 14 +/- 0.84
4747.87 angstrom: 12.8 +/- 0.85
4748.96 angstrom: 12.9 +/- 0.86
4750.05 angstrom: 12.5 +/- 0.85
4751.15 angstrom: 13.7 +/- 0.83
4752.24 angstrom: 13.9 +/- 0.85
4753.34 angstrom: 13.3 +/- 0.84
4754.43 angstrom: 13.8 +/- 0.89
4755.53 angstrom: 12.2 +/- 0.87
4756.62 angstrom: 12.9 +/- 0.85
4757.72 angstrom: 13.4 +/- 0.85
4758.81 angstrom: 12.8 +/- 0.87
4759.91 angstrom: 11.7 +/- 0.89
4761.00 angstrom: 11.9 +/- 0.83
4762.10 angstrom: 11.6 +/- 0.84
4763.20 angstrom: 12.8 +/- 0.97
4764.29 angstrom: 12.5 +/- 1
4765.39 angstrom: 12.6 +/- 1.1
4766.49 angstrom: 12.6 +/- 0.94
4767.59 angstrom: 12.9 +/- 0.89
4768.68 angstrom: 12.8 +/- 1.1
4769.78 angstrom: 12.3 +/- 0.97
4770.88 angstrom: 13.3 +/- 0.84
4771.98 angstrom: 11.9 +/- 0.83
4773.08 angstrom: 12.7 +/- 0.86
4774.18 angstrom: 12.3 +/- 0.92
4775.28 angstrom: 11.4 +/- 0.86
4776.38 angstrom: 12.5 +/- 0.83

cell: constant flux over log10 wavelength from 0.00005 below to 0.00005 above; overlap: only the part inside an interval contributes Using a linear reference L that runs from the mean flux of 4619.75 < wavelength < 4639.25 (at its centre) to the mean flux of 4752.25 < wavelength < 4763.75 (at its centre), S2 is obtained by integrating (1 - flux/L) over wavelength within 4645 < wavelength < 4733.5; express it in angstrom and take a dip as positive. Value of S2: 5.0 angstrom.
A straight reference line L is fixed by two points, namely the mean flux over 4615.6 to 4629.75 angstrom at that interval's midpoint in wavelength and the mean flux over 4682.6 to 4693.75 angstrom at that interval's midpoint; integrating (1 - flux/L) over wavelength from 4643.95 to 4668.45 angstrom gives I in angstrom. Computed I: 0.7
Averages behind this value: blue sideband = 12.7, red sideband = 12.3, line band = 12.1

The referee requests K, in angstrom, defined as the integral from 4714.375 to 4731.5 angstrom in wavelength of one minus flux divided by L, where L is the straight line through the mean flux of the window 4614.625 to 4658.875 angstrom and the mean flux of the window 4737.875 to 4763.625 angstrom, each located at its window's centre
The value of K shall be 0.9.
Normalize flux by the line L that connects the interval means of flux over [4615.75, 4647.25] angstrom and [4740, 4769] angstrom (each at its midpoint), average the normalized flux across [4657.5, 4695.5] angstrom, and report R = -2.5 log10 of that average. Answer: 0.06 mag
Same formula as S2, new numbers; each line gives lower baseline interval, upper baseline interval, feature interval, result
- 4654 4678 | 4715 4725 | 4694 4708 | 0.6 angstrom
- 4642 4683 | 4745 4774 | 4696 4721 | 1.2 angstrom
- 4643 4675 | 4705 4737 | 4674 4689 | 0.3 angstrom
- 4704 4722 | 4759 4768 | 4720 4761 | -2.0 angstrom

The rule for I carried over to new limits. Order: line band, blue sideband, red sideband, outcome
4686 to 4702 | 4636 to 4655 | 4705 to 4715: -0.1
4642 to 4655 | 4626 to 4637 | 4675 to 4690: 0.3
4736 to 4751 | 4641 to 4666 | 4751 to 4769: -0.4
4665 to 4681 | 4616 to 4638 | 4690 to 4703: 0.4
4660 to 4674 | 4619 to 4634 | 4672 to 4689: 0.3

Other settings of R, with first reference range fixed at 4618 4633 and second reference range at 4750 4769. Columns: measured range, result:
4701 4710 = 0.10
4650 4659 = 0.03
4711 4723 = 0.04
